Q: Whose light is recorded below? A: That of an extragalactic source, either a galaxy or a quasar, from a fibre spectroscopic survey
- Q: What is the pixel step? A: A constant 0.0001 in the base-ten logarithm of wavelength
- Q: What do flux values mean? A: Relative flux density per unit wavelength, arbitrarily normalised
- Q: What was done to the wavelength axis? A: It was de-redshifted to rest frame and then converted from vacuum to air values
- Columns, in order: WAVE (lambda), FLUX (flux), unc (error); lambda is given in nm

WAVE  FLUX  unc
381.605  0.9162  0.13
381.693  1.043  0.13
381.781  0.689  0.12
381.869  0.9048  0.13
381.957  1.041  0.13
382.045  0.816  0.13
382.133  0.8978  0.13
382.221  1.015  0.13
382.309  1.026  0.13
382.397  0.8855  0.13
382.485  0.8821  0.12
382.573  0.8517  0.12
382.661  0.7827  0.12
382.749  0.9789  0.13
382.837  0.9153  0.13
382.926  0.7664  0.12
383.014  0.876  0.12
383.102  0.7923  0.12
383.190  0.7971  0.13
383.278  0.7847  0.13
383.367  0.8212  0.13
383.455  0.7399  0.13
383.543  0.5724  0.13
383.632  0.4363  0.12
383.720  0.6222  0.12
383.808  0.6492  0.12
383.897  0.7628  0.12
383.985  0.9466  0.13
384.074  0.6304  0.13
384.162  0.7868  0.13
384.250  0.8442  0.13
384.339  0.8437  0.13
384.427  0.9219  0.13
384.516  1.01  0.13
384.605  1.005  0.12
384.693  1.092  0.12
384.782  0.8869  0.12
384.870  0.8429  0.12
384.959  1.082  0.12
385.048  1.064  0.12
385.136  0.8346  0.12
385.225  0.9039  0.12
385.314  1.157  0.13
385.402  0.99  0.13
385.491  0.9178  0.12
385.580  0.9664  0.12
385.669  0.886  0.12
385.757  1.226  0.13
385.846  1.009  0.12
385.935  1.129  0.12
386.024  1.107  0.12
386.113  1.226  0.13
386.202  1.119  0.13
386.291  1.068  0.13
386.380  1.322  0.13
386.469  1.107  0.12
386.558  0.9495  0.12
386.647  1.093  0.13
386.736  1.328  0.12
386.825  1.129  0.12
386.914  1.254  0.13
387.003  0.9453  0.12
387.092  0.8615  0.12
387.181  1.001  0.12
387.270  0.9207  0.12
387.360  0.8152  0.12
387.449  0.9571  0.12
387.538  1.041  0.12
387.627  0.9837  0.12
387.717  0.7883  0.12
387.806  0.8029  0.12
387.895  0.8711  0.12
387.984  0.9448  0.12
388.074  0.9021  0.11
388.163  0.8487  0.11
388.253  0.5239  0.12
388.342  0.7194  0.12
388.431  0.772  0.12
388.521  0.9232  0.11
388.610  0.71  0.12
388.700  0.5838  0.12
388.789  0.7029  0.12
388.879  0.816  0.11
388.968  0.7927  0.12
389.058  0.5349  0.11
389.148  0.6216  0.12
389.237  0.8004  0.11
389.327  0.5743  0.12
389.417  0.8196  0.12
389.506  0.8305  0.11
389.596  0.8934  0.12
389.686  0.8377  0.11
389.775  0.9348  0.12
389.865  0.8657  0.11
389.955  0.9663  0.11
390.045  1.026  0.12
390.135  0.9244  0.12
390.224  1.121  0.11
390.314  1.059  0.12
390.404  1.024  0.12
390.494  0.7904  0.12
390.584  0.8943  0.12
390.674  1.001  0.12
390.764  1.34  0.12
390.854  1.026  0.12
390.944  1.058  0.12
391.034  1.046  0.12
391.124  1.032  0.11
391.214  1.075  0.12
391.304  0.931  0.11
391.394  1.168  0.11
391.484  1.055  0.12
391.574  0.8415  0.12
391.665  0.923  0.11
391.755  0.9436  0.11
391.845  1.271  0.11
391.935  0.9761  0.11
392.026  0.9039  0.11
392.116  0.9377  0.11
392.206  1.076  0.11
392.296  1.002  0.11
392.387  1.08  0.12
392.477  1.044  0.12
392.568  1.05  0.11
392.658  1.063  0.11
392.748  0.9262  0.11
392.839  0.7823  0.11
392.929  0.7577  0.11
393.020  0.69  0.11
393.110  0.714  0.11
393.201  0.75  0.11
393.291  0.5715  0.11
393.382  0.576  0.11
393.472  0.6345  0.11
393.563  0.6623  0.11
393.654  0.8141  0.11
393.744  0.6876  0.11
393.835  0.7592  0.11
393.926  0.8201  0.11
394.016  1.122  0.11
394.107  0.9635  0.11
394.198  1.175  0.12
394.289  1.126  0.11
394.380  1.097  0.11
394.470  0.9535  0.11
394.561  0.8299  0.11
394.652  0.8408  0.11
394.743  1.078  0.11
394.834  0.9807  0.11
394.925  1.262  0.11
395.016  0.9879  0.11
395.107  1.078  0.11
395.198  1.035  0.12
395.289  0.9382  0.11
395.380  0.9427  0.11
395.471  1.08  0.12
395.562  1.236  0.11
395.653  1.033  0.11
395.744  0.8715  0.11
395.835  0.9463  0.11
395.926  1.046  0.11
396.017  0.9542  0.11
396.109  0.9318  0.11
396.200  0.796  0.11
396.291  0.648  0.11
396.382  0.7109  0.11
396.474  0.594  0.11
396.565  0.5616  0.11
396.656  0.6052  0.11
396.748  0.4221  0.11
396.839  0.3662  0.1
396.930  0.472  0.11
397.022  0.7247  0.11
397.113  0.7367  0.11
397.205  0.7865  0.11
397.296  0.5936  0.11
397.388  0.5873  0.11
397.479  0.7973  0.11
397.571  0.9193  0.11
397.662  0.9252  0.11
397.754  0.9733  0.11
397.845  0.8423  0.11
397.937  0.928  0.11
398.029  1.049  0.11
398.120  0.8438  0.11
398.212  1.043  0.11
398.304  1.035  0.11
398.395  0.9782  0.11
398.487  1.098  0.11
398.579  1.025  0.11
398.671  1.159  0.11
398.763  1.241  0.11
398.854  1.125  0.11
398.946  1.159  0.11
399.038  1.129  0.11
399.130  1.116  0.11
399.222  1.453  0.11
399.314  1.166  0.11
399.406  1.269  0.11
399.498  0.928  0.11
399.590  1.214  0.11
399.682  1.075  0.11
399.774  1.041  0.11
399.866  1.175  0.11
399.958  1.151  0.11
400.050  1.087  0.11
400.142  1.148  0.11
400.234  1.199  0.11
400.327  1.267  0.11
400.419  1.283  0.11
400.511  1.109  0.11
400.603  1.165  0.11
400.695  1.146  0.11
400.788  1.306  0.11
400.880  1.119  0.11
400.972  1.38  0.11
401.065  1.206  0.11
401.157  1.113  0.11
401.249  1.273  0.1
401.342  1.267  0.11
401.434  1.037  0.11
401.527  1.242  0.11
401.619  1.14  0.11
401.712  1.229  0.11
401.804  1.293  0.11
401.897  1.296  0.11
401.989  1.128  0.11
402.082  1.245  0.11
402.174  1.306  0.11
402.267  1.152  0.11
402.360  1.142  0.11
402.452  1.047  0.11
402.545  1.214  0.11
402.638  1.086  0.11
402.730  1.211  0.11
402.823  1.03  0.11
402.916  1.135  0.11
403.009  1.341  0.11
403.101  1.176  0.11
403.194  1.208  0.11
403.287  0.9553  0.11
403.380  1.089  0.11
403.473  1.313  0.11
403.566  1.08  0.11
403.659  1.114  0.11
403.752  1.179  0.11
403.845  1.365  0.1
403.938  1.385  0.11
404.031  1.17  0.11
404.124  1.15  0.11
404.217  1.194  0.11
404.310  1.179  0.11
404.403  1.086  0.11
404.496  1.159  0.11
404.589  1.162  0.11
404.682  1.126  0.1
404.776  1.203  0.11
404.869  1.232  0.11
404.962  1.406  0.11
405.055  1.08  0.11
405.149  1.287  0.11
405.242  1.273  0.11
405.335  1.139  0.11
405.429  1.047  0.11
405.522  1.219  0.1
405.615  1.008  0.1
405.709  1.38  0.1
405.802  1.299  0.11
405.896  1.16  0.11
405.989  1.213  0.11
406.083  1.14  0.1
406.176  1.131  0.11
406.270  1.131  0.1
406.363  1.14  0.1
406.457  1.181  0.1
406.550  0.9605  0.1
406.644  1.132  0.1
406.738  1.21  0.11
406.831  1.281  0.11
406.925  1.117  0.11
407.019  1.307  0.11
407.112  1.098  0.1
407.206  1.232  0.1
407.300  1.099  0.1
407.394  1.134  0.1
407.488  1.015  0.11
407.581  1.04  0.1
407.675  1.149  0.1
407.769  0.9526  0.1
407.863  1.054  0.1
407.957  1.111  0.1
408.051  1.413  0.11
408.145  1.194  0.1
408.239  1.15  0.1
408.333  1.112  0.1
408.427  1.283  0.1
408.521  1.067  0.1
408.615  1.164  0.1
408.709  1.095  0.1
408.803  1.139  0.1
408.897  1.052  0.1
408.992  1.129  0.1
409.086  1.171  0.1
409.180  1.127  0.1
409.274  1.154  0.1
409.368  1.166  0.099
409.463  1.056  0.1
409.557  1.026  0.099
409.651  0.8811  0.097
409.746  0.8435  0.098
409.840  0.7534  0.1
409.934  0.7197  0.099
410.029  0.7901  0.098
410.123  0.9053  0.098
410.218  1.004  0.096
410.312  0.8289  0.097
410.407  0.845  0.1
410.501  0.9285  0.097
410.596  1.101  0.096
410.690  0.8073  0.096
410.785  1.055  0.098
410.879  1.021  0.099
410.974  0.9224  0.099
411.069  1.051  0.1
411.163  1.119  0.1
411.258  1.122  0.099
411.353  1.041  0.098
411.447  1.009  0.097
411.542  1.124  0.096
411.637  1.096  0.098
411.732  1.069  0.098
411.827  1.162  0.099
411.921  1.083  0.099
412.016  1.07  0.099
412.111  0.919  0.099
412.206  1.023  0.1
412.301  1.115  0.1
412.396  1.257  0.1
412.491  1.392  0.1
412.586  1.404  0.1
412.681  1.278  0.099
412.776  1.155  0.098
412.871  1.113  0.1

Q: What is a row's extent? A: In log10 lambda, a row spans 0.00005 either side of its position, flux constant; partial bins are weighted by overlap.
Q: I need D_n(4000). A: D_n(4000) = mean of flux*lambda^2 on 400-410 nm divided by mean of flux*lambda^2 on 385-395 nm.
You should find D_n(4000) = 1.33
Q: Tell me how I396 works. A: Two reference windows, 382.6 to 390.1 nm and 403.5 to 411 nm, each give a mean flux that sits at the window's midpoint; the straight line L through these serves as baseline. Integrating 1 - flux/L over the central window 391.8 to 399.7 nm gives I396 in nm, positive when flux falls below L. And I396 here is 0.55 nm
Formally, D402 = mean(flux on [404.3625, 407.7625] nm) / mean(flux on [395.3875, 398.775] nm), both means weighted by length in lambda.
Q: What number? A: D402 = 1.37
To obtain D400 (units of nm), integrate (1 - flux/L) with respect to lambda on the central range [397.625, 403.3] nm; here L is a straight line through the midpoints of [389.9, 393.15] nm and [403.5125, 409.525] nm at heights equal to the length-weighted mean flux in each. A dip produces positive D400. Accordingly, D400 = -0.27 nm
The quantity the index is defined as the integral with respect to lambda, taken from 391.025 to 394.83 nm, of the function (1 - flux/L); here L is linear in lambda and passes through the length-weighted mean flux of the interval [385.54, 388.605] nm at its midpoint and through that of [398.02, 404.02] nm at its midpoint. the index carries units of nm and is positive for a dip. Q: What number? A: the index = 0.49 nm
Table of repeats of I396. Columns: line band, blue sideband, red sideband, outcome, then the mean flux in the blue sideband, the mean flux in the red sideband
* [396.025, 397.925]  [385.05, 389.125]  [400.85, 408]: 0.646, 0.943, 1.17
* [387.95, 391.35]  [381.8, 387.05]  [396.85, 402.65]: 0.382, 0.935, 1.08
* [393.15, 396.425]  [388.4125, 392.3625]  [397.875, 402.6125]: 0.355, 0.921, 1.15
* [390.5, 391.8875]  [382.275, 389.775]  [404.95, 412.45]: -0.144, 0.89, 1.09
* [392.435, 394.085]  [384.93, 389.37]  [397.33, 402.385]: 0.354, 0.932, 1.12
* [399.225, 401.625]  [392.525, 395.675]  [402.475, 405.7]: -0.217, 0.914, 1.18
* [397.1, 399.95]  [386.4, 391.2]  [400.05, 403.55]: 0.257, 0.911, 1.19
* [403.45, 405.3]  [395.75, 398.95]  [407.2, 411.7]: -0.472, 0.843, 1.05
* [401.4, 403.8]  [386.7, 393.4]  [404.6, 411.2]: -0.298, 0.908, 1.1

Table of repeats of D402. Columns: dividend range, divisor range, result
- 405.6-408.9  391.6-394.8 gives 1.28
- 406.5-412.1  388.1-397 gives 1.20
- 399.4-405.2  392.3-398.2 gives 1.38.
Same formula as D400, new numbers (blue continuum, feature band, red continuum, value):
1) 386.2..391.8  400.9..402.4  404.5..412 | -0.25 nm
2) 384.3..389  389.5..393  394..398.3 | -0.25 nm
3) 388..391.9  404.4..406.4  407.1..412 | -0.33 nm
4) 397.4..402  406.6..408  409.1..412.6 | -0.10 nm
